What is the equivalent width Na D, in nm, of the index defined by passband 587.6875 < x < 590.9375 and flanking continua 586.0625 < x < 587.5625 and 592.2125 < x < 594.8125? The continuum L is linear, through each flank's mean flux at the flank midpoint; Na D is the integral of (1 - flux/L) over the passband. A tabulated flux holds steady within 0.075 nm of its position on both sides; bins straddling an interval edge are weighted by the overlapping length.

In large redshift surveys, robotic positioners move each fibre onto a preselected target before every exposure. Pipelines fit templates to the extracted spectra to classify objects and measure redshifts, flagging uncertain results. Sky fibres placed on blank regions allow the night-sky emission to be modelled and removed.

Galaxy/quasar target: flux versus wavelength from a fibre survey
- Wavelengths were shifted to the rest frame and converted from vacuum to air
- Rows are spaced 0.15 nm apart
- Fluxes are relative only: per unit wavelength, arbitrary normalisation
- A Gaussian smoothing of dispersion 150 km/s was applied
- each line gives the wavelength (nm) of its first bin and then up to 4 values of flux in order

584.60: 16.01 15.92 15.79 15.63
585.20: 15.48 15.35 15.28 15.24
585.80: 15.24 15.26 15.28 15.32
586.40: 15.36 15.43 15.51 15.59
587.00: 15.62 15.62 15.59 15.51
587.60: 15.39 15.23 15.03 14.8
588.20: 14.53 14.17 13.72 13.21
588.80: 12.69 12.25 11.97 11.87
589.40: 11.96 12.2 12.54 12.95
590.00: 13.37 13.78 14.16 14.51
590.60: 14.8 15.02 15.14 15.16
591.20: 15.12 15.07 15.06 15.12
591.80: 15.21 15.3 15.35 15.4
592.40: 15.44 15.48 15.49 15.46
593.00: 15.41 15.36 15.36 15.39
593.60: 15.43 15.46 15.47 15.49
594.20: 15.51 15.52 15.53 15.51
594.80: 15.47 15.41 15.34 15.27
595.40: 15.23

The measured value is 0.39 nm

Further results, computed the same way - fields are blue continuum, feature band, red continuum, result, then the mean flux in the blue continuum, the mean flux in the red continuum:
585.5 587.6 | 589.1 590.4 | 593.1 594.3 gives 0.219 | 15.4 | 15.4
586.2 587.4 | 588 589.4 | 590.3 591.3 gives 0.191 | 15.5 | 14.9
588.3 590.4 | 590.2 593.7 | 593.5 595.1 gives -0.227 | 12.9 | 15.5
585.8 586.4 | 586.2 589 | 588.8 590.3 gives -0.127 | 15.3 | 12.6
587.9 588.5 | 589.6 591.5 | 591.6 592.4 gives 0.087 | 14.5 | 15.3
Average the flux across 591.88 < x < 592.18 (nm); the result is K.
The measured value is 15.3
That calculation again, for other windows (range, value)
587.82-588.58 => 14.4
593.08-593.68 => 15.4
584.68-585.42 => 15.6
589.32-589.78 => 12.2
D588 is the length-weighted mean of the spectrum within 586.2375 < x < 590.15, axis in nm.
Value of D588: 14.1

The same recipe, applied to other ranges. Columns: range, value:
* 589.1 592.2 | 14.1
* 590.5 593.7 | 15.3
